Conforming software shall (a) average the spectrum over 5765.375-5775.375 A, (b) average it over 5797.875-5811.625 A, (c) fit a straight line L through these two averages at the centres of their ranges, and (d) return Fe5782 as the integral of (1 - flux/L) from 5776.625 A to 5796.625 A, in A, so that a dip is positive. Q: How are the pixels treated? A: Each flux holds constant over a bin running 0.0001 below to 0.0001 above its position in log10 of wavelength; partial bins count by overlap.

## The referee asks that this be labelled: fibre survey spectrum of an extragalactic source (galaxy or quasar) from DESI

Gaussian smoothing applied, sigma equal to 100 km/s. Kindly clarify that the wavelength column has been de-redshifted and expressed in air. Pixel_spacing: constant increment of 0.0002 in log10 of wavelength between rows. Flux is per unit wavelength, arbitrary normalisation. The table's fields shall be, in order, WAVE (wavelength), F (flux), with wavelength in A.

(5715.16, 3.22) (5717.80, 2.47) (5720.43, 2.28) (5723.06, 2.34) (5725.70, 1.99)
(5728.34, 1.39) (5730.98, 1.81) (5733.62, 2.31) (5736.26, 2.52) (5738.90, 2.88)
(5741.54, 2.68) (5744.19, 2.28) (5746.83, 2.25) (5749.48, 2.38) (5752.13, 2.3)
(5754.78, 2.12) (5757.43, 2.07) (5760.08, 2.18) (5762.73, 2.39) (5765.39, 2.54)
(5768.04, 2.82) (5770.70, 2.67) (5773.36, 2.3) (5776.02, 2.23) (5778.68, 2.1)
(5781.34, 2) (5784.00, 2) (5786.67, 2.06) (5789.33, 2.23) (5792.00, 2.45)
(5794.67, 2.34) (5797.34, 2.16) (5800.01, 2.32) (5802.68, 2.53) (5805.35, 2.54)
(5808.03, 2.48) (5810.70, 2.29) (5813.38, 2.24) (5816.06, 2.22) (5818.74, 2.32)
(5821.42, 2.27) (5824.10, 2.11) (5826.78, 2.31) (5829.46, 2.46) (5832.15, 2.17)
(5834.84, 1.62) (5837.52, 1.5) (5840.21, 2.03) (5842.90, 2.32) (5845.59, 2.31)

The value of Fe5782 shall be 2.6 A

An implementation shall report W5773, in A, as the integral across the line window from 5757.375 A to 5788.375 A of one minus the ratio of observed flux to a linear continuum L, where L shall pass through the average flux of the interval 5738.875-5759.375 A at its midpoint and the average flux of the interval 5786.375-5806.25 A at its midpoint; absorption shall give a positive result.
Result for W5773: 0.63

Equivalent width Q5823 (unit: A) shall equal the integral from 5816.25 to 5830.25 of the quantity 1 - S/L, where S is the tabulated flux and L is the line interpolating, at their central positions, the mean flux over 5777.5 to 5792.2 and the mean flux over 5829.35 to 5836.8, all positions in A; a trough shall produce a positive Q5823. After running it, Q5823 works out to -1.96 A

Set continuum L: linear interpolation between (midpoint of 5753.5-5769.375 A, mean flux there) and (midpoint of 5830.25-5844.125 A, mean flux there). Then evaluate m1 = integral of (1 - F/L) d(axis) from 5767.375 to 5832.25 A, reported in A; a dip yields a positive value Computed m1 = -4.8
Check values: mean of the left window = 2.35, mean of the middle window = 2.3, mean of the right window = 1.95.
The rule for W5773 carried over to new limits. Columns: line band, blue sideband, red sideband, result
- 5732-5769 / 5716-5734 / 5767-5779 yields -1.97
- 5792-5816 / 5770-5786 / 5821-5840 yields -2.69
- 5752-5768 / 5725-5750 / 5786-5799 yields -0.38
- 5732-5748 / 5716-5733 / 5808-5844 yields -2.87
